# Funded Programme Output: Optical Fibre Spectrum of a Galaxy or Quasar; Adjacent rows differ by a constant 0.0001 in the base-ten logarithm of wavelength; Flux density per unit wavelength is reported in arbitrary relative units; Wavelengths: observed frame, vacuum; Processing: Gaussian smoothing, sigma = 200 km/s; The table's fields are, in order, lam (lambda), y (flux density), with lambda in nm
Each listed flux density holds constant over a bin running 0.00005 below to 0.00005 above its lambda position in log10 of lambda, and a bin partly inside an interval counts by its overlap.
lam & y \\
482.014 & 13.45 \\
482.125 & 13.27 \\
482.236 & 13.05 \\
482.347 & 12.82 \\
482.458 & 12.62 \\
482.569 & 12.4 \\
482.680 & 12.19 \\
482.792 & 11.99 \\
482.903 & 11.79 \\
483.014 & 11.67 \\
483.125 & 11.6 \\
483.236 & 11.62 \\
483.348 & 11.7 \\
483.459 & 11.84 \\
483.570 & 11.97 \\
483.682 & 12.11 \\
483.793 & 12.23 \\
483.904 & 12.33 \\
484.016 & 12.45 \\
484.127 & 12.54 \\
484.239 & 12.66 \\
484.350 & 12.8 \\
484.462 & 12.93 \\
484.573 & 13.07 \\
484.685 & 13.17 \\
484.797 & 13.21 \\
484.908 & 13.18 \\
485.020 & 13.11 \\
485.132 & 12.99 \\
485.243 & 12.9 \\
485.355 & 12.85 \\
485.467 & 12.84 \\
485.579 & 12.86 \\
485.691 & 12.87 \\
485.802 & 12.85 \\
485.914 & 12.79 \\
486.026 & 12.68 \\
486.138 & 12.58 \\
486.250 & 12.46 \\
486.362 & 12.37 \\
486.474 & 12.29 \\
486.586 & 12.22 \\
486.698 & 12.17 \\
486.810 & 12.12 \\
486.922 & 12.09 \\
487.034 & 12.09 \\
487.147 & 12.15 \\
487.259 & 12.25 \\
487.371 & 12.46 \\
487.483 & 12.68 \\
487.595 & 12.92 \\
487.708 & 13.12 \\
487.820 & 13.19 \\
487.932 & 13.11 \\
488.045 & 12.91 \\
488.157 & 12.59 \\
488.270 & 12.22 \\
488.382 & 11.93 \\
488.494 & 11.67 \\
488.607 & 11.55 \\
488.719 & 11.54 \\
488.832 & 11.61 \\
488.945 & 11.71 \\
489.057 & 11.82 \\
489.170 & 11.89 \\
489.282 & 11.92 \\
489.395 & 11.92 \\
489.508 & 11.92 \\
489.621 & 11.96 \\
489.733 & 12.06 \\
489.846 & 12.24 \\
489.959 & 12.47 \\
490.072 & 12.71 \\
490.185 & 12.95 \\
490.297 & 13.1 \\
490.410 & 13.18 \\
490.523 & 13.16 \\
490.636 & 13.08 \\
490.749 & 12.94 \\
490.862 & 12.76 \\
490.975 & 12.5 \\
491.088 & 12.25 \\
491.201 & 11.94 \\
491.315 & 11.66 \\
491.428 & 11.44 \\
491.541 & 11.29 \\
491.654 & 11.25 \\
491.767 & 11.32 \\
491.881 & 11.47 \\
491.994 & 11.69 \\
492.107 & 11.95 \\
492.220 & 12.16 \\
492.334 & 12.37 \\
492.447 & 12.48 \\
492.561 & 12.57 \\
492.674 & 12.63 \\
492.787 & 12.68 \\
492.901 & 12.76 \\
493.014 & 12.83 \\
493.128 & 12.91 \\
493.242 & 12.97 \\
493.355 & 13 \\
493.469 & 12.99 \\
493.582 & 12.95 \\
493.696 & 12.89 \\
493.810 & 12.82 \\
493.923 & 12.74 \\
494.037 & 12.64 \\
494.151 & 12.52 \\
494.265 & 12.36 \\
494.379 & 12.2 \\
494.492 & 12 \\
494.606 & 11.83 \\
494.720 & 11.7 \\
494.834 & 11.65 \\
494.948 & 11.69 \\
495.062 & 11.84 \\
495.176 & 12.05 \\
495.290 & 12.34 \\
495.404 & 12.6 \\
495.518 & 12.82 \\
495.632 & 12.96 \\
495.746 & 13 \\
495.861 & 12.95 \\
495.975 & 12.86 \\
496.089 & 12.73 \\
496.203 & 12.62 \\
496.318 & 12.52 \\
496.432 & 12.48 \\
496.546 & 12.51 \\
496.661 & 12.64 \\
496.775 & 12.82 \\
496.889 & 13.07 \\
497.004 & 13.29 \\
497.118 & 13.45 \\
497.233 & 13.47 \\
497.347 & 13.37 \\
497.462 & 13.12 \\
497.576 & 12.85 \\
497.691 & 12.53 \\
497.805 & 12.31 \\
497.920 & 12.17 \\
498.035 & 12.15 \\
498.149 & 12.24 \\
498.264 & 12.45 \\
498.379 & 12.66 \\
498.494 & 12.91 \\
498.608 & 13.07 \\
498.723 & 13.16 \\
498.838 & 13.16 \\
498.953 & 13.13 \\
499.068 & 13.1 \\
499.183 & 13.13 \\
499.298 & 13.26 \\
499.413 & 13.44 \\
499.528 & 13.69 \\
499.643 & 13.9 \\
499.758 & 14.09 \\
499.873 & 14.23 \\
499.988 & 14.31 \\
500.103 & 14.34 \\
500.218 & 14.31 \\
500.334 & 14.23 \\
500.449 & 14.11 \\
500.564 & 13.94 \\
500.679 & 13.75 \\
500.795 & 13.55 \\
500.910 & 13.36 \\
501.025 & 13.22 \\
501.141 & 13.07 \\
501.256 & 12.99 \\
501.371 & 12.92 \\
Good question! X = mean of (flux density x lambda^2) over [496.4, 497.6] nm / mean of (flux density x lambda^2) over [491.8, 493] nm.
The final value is 1.08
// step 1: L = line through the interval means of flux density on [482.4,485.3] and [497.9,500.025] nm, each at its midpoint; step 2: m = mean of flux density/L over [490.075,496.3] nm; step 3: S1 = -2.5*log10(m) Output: 0.04 mag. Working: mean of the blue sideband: 12.4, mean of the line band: 12.4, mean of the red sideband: 13.2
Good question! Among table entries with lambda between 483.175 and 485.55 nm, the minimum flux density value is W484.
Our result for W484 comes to 11.62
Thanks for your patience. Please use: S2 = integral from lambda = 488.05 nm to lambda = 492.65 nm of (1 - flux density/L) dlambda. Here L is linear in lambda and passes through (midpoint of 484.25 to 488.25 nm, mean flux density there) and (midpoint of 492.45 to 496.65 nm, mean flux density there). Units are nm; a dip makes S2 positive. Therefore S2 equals 0.18 nm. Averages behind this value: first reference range 12.7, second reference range 12.5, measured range 12.1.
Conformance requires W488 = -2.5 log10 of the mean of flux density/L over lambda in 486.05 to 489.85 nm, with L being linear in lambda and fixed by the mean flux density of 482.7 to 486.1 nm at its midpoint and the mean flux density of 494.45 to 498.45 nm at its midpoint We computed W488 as 0.03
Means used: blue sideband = 12.5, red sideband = 12.6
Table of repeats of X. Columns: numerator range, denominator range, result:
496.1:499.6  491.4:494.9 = 1.07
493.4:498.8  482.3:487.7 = 1.06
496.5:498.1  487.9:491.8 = 1.09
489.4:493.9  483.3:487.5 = 1.01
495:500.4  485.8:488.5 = 1.09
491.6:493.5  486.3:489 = 1.03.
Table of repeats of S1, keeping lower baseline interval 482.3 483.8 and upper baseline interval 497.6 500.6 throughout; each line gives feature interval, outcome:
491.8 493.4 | 0.030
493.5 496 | 0.045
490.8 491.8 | 0.074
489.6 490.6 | -0.009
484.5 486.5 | -0.054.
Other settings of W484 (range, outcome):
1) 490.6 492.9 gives 11.25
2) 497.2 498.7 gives 12.15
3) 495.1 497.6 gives 12.05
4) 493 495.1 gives 11.65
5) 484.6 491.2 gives 11.54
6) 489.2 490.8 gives 11.92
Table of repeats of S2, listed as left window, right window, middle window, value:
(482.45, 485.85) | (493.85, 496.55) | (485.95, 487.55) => 0.02 nm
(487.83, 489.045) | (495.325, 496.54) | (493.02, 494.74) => 0.00 nm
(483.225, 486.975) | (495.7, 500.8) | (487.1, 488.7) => 0.03 nm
